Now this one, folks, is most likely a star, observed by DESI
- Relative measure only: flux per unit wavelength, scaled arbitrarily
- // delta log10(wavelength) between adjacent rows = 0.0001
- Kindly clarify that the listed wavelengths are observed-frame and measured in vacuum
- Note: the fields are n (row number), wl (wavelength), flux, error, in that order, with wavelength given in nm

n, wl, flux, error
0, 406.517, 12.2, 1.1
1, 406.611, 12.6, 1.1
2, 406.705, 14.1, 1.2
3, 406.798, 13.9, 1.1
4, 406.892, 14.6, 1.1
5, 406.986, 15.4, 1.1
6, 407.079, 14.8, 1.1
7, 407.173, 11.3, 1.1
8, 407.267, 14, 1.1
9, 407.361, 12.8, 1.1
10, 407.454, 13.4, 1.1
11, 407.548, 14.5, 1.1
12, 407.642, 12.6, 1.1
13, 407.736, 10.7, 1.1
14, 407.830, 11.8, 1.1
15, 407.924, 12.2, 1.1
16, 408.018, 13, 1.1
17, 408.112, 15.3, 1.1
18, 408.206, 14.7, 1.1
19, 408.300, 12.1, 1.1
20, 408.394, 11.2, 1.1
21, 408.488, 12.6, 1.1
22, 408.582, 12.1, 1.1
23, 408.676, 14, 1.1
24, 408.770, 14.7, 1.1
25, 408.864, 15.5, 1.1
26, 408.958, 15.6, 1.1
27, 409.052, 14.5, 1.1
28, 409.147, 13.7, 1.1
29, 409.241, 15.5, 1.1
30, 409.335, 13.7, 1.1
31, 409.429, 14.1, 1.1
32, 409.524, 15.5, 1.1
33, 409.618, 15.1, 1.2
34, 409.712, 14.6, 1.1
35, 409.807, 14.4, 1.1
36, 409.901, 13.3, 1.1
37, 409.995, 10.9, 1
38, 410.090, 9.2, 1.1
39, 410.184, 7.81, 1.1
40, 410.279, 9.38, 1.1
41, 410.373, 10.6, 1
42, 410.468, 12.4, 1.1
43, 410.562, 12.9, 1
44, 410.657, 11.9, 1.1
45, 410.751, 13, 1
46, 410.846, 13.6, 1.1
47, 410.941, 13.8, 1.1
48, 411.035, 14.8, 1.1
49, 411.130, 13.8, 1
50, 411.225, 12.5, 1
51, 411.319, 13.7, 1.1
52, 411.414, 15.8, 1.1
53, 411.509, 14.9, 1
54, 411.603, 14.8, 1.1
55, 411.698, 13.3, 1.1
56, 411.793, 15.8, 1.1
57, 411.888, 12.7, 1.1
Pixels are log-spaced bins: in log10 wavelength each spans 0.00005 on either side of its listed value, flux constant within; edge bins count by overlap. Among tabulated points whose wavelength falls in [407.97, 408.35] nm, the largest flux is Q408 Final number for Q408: 15.3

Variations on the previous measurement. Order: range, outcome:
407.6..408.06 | 13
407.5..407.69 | 14.5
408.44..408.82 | 14.7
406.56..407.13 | 15.4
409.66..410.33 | 14.6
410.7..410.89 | 13.6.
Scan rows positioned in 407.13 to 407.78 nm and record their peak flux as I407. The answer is 14.5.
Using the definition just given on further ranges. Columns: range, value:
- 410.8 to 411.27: 14.8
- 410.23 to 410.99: 13.8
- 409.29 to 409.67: 15.5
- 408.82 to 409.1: 15.6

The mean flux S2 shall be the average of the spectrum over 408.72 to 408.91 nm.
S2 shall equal 15.1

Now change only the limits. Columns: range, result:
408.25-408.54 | 12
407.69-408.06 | 11.9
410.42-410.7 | 12.4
